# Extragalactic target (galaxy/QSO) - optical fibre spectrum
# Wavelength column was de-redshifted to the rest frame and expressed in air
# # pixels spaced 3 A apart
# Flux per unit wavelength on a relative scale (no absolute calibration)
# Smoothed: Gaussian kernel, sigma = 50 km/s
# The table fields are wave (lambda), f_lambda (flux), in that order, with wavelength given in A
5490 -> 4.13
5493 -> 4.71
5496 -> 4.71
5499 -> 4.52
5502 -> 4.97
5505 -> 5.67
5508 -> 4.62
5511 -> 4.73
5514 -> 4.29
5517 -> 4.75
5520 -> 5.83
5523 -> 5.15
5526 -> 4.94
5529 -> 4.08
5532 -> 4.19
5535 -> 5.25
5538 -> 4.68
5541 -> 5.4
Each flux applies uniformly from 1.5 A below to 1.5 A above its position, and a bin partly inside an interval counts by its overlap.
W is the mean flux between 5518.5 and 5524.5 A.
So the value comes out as 5.49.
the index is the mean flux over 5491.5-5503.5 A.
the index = 4.73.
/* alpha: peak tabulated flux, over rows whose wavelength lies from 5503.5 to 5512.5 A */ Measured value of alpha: 5.67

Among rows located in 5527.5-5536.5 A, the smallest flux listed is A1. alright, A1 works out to 4.08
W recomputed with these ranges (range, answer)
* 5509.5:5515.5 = 4.51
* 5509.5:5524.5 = 4.95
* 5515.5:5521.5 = 5.29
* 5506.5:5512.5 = 4.67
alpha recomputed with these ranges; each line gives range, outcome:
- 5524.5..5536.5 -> 5.25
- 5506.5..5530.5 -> 5.83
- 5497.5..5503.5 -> 4.97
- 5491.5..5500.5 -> 4.71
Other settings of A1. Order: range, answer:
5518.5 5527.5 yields 4.94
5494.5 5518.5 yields 4.29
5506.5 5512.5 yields 4.62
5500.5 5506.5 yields 4.97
